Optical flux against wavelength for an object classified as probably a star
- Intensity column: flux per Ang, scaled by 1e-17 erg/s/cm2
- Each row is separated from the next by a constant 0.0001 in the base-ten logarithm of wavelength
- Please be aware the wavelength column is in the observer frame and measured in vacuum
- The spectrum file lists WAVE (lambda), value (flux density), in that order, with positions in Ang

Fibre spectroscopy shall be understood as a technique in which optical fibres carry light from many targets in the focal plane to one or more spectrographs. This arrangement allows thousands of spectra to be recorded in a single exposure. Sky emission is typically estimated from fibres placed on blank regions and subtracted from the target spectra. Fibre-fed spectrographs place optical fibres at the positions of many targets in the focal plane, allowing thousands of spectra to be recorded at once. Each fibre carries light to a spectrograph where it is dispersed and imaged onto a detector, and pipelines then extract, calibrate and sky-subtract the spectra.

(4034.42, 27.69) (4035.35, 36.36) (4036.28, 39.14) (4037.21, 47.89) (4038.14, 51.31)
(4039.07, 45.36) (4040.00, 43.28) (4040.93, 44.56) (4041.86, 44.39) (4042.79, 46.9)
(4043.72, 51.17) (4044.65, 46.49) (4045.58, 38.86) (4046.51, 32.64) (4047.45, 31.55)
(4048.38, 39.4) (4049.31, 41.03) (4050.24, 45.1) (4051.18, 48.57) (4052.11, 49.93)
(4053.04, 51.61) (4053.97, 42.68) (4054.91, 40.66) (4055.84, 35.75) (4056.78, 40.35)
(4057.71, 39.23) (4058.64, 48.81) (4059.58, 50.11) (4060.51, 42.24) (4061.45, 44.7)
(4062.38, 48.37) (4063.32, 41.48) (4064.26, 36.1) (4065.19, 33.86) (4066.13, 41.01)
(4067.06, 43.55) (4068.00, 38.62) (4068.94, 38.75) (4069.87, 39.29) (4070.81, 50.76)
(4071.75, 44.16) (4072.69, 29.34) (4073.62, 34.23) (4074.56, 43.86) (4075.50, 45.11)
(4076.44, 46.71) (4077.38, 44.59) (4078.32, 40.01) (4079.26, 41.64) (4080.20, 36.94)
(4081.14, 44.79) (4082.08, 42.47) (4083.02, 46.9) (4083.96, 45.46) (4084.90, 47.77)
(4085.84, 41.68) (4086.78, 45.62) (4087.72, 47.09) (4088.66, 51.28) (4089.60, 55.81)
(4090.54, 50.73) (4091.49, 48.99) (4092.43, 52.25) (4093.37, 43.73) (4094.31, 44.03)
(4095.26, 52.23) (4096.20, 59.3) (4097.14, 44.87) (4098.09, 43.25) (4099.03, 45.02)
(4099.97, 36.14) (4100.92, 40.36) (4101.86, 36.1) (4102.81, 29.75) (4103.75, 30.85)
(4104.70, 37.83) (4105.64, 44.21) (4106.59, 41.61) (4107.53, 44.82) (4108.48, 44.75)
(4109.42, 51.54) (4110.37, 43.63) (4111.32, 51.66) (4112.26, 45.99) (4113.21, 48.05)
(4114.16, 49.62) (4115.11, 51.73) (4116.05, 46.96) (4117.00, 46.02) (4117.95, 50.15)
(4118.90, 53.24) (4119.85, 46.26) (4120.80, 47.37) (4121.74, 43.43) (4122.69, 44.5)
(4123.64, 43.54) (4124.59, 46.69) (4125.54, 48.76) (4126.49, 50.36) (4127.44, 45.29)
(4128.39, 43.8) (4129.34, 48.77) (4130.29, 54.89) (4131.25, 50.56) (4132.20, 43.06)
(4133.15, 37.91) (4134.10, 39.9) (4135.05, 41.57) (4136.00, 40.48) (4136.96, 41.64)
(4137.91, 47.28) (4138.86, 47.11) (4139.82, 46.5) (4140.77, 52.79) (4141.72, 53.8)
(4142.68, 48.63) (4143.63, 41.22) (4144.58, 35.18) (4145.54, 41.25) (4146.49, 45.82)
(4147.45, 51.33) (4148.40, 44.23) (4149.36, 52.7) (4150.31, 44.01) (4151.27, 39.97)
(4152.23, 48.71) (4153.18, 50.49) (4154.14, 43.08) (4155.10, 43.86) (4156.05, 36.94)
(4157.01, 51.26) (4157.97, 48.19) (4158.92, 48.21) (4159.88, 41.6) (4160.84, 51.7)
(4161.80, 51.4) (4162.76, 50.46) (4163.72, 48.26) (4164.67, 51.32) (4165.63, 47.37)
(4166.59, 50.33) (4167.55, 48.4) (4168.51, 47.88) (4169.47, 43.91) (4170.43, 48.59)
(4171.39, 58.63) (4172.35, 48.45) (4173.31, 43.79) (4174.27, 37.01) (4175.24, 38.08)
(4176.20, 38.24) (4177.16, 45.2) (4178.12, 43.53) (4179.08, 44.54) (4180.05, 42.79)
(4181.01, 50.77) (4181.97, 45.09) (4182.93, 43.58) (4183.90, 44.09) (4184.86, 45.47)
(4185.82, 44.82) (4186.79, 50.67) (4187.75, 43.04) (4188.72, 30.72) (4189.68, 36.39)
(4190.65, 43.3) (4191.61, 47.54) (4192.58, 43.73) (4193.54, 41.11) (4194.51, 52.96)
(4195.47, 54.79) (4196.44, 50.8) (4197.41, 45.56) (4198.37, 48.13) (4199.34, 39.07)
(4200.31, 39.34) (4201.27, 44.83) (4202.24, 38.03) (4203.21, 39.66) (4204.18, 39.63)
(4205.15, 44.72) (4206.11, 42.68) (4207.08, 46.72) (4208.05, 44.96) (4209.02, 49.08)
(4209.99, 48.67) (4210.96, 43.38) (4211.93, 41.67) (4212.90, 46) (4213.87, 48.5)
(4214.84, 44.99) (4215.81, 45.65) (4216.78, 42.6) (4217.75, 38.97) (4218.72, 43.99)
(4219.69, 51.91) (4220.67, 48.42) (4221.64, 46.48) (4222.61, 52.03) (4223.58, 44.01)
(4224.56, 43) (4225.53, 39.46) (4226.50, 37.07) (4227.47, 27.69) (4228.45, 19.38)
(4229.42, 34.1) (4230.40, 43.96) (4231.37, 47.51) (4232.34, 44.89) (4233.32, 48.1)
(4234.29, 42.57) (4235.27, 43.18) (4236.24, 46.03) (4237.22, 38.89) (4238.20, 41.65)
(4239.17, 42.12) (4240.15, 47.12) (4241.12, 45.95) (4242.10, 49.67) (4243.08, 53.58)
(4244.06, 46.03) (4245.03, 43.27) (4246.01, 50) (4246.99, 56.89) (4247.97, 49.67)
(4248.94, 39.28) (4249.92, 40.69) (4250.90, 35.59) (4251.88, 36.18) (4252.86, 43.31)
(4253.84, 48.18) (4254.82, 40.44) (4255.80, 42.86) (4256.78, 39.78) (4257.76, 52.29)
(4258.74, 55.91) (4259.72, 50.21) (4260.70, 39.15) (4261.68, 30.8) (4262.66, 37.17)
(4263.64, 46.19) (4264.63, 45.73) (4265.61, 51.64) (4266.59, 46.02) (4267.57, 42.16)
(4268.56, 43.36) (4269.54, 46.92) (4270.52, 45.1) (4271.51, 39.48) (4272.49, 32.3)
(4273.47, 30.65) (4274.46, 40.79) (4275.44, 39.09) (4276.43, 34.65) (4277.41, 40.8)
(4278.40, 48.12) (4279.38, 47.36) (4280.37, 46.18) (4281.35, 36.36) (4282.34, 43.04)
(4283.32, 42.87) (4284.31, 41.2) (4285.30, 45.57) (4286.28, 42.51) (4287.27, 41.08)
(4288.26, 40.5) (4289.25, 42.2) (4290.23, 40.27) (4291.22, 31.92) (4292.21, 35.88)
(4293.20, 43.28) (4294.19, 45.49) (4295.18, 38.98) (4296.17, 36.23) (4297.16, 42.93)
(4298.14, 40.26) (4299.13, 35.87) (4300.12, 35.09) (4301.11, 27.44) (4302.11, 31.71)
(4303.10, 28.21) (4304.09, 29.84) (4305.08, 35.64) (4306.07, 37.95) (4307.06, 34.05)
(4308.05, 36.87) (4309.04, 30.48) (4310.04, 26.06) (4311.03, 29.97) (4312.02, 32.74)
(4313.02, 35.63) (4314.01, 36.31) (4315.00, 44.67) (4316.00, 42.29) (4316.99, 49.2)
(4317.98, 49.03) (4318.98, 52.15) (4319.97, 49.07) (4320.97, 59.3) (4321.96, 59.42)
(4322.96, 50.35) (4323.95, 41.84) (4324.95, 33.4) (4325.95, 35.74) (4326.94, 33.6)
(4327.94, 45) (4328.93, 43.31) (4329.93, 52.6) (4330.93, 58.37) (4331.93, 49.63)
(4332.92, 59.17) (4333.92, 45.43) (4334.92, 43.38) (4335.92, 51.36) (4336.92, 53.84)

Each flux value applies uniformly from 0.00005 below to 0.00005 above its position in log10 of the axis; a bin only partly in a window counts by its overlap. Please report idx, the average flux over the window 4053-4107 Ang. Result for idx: 43.1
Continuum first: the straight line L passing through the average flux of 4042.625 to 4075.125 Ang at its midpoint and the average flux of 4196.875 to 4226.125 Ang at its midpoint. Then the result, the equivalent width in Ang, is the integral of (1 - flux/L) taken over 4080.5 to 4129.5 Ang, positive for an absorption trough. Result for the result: -3.60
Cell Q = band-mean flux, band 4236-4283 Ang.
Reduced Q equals 43.5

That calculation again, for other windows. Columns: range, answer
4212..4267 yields 43.9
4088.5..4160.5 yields 45.8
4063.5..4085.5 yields 41.6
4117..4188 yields 46.1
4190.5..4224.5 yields 45.2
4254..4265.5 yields 44.1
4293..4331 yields 40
